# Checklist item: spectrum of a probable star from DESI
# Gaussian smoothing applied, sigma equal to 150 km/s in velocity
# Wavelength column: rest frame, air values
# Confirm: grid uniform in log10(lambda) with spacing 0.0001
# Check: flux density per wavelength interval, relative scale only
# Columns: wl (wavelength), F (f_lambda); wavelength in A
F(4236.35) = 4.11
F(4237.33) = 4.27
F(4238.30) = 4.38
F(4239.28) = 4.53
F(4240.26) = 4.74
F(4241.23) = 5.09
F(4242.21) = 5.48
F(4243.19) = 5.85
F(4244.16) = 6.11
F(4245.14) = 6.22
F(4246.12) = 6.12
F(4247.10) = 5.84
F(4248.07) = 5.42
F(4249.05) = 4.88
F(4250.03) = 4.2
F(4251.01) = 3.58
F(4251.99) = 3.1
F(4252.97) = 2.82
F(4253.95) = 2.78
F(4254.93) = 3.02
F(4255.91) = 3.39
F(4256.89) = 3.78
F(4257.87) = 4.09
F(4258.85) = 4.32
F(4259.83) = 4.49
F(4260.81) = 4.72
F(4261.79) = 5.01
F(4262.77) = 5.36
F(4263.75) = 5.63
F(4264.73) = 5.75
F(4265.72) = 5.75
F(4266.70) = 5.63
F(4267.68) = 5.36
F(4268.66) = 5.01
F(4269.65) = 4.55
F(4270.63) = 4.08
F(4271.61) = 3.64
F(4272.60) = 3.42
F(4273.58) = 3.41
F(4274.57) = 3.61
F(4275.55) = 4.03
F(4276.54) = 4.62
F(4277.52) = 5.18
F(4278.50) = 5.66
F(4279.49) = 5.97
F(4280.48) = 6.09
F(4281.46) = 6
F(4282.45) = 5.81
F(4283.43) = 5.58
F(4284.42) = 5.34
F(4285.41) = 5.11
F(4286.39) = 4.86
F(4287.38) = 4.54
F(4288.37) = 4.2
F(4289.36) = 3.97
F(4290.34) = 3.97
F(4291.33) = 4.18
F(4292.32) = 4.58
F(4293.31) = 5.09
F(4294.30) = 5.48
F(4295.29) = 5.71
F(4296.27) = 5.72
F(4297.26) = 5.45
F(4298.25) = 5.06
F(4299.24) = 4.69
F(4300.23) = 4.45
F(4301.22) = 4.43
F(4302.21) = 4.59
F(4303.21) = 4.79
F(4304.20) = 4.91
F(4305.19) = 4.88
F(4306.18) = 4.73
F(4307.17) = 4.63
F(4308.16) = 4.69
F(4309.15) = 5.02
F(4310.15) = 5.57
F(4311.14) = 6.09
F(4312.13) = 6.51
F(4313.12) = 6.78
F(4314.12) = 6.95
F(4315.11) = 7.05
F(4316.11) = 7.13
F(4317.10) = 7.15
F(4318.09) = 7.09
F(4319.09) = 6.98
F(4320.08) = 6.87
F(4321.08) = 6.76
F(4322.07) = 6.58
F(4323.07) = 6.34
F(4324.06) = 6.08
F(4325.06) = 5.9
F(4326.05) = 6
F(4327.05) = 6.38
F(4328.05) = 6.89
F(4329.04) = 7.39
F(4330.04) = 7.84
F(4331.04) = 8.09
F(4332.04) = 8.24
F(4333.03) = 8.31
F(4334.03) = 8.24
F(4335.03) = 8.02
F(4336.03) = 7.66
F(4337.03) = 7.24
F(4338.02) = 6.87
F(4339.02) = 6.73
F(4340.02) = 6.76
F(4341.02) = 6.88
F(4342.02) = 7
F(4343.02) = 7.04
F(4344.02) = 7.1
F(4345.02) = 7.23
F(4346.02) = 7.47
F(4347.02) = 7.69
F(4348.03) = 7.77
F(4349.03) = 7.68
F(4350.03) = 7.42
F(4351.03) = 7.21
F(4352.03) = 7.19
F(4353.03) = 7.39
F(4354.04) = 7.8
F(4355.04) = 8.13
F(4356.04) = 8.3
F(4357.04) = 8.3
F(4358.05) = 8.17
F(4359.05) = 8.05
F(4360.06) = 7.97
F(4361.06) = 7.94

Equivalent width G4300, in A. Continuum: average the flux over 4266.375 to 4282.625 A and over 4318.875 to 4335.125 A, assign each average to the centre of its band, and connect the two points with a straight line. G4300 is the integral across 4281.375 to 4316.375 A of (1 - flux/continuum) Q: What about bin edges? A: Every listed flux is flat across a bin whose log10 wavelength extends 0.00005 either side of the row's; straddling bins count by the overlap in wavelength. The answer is 3.8 A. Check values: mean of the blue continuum 4.8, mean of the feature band 5.22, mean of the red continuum 7.09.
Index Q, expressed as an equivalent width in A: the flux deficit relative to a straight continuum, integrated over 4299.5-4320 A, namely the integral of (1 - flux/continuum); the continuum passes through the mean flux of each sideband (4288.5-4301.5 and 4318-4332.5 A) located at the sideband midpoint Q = 0.47 A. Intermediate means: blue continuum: 4.82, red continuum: 6.88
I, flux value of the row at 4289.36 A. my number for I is 3.97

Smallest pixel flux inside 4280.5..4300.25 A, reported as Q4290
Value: 3.97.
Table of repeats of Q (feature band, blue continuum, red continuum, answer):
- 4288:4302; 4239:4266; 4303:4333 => 2.5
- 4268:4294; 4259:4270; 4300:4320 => 3.3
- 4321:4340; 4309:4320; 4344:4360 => -0.1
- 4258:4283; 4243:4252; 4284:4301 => 0.5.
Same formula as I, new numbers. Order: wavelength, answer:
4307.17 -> 4.63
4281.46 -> 6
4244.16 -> 6.11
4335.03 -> 8.02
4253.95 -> 2.78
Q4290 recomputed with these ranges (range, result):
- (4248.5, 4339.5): 2.78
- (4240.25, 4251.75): 3.58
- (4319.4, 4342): 5.9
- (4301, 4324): 4.43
